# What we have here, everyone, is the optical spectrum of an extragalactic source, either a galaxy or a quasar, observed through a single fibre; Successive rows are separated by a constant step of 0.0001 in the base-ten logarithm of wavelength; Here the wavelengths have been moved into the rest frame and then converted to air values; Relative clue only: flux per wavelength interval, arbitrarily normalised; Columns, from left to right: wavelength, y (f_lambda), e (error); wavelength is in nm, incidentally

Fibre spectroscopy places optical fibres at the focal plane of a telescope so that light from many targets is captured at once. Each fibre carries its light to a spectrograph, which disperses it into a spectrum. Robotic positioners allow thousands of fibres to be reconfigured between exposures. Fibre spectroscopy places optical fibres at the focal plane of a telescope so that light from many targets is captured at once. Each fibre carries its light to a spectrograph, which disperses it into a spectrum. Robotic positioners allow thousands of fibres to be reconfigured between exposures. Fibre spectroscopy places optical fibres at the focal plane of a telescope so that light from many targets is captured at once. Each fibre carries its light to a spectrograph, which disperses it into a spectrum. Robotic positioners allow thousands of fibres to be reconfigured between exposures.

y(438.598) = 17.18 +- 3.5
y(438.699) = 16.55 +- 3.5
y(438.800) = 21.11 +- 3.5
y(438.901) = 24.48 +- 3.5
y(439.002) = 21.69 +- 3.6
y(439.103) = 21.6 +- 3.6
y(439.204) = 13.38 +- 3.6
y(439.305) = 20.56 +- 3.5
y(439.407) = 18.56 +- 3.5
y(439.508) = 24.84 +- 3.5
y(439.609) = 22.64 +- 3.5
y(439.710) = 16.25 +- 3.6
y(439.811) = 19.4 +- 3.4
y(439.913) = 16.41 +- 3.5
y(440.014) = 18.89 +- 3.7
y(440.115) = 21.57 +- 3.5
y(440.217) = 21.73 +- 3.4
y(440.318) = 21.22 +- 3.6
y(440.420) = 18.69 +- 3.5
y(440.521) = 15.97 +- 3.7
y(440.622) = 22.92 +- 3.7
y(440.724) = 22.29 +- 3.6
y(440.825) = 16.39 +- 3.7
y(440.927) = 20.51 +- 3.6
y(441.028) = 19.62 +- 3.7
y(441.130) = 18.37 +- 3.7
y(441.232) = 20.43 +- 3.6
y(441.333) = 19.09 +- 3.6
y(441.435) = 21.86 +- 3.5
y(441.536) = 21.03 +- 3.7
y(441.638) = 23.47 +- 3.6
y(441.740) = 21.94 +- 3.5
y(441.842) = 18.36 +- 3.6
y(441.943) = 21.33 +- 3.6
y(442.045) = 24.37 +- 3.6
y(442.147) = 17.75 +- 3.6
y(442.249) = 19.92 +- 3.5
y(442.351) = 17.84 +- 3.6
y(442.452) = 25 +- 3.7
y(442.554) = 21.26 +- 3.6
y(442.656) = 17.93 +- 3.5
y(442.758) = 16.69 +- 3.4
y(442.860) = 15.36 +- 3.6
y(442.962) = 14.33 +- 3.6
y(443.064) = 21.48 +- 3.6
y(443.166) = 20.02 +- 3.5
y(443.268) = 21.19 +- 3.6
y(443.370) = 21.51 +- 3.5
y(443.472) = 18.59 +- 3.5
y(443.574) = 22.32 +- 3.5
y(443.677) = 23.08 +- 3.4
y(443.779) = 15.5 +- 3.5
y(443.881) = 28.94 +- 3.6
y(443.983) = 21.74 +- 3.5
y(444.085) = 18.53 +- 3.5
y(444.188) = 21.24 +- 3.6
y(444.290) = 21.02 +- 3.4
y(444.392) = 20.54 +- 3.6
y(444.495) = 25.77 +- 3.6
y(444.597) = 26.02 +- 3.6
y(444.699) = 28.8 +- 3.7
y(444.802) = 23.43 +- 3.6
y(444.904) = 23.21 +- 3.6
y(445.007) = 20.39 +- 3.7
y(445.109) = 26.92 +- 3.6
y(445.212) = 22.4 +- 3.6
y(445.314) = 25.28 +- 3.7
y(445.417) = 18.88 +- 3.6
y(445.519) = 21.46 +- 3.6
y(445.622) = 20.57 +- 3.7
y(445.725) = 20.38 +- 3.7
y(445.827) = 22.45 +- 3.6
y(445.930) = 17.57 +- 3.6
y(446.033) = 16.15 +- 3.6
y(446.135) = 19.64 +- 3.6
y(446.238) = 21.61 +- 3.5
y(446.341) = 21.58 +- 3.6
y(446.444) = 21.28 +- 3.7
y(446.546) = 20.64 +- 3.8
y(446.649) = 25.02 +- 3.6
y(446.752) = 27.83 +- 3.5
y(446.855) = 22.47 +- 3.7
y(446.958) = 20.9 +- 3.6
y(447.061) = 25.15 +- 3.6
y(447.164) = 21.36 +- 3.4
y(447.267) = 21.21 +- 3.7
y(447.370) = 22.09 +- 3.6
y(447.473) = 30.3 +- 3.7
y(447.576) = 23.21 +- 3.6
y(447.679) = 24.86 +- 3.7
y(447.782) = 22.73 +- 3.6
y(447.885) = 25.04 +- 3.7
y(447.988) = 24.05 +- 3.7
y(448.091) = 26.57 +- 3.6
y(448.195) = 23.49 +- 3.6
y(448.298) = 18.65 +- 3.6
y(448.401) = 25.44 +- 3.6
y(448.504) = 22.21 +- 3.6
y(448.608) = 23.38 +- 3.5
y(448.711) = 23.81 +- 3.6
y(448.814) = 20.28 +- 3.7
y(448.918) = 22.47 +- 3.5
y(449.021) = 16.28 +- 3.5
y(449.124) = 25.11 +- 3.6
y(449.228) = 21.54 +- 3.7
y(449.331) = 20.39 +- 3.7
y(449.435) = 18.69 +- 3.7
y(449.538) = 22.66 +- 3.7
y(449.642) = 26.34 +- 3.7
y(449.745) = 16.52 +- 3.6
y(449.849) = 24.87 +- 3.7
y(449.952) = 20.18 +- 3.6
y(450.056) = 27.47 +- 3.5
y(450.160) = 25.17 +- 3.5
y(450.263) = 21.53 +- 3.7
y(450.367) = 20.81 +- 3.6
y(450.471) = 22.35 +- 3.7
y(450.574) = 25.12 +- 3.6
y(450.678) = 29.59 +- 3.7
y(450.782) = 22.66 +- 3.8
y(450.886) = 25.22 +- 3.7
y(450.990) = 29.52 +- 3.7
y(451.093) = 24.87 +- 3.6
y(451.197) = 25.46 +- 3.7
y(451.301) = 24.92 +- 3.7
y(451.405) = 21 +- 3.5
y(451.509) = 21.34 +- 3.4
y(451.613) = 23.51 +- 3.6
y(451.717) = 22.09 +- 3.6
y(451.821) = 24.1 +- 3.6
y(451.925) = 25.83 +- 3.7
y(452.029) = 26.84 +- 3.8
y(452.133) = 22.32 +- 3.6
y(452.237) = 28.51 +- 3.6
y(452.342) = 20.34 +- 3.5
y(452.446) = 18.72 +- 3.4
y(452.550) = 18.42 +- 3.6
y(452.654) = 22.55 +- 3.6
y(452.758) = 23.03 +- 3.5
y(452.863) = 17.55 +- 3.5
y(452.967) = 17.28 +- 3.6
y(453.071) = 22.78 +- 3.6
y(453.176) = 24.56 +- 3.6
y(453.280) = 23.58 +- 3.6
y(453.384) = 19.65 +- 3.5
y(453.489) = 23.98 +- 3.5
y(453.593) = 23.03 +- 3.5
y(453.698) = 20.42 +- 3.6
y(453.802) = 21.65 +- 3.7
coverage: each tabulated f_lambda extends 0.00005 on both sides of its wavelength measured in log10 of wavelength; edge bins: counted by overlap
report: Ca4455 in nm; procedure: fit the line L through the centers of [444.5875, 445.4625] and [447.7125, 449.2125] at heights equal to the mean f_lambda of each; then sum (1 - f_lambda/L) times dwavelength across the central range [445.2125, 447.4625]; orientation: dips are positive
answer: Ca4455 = 0.16 nm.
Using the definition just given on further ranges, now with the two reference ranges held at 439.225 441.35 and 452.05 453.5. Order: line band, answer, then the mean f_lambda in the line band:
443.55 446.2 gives -0.20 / 22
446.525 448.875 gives -0.30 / 23.5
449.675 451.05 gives -0.17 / 24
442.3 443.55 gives 0.05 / 19.3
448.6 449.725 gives -0.03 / 21.7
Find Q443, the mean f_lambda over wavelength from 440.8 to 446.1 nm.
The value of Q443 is 20.9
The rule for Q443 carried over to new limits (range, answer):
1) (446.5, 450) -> 22.8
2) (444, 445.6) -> 22.9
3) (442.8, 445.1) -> 21.6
